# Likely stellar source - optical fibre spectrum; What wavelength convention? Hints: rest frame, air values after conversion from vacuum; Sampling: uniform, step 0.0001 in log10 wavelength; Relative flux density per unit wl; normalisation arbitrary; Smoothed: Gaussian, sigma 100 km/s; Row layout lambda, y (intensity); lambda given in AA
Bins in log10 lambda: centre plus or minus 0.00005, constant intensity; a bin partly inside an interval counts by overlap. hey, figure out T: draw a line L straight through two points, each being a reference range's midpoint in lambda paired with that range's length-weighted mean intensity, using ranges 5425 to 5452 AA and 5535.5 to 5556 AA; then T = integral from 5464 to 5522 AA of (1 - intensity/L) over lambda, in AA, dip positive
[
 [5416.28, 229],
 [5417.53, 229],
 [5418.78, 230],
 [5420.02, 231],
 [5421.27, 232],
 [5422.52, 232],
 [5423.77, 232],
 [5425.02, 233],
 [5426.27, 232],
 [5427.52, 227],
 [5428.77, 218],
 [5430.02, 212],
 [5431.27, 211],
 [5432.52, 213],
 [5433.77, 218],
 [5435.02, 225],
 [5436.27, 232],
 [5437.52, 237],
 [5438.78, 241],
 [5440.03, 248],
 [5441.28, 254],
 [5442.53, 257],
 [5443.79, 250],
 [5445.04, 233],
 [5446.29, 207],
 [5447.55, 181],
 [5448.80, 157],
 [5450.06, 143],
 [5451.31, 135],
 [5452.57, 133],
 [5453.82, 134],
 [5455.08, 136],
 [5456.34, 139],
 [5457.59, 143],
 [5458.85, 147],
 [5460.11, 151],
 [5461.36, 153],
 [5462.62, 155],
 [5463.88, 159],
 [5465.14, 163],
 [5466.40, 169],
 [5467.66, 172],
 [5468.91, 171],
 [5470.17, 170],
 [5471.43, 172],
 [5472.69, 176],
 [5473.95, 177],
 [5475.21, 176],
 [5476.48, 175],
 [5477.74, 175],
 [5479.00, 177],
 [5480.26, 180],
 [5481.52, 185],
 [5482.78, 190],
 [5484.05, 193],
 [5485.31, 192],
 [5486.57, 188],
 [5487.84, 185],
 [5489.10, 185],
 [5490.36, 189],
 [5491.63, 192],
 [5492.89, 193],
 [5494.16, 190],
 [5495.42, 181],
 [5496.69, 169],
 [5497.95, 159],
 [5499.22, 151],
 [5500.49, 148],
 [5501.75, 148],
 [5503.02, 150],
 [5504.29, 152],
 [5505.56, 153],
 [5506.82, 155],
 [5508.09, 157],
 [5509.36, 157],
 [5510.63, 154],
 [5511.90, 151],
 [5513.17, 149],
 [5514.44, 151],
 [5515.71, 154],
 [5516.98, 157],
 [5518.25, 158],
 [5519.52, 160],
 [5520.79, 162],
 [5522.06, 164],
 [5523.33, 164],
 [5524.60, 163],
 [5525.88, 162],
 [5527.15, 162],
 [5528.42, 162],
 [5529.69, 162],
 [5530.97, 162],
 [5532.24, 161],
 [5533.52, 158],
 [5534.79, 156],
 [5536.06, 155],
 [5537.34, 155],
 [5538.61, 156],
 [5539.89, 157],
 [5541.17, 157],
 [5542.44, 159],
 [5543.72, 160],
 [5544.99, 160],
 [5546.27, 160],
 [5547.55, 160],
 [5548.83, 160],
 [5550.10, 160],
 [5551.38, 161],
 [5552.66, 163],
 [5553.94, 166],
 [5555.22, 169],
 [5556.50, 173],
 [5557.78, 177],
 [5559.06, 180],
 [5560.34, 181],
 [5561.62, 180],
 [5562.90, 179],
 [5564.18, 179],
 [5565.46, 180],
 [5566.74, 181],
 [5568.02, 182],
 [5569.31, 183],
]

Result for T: 5.7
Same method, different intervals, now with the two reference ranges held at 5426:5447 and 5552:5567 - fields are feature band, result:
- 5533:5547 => 2.0 AA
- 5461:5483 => 4.3 AA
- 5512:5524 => 2.3 AA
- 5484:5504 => 2.9 AA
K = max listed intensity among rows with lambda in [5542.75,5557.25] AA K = 173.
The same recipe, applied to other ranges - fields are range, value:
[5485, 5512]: 193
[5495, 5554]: 181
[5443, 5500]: 250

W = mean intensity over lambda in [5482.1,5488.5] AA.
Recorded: 189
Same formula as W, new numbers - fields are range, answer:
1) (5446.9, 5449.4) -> 169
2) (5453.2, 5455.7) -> 135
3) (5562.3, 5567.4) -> 180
